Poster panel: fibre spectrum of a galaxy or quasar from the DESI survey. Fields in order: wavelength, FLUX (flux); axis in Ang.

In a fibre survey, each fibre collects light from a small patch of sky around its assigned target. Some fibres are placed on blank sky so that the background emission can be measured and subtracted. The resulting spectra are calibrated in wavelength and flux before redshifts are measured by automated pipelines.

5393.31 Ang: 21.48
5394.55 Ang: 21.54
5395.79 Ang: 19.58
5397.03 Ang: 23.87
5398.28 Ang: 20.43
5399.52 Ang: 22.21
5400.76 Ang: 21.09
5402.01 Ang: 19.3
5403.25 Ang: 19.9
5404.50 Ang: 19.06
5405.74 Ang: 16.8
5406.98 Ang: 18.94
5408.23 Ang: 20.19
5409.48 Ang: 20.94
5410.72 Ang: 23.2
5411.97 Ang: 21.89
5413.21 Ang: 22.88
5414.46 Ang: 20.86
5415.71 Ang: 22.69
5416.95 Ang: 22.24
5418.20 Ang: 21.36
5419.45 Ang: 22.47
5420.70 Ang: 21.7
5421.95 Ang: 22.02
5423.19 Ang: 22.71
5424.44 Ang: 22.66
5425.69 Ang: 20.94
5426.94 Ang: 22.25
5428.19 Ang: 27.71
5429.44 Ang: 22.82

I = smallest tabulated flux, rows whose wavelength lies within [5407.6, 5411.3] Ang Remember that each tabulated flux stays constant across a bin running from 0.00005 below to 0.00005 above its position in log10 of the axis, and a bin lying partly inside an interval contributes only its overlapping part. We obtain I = 20.19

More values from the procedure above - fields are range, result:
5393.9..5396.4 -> 19.58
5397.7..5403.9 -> 19.3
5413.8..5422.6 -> 20.86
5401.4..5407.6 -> 16.8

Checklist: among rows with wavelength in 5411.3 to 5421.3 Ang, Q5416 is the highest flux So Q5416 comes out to 22.88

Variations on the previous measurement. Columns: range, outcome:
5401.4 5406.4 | 19.9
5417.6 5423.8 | 22.71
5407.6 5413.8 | 23.2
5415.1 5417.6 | 22.69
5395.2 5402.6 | 23.87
